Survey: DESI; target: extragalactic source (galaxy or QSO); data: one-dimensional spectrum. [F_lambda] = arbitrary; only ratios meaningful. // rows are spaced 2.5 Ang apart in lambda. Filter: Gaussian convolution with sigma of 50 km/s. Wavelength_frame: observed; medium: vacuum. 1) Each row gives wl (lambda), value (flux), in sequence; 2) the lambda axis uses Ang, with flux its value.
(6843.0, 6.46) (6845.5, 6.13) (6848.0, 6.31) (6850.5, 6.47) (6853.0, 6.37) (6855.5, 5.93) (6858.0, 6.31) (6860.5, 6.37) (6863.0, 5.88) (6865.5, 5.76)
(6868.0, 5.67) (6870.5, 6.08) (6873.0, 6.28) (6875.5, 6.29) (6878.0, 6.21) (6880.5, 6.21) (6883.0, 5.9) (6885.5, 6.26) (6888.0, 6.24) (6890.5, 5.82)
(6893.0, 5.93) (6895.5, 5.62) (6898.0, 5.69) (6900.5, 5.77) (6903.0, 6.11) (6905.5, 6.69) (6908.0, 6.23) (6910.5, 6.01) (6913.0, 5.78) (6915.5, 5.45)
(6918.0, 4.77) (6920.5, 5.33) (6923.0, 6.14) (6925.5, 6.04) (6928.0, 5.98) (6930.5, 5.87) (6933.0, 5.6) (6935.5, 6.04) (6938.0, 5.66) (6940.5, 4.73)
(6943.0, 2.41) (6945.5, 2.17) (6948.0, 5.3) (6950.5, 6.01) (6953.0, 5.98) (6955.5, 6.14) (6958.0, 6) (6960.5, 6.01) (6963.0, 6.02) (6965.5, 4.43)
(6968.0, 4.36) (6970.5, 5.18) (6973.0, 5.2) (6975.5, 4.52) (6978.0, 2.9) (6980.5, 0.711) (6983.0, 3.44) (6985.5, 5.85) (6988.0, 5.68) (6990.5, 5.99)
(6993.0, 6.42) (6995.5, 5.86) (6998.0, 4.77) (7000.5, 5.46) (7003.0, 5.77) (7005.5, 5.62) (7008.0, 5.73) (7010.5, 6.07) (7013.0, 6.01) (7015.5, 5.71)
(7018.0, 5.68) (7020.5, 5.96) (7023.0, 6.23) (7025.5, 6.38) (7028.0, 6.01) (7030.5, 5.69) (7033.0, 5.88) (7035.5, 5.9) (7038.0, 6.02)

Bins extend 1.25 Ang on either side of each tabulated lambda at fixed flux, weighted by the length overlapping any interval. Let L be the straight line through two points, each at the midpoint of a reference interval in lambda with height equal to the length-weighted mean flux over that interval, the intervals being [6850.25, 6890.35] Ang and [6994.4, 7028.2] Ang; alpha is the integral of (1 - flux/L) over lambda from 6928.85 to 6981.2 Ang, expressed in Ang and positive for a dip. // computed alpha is 9.3 Ang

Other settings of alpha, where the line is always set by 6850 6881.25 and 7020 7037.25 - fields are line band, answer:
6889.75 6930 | 1.7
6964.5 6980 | 4.6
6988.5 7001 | 0.7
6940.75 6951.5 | 3.7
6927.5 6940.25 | 0.7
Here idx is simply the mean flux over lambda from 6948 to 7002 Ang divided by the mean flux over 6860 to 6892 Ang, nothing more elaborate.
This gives 0.84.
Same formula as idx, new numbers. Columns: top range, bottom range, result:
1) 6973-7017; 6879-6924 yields 0.87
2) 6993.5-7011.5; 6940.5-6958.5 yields 1.17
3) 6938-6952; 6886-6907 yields 0.72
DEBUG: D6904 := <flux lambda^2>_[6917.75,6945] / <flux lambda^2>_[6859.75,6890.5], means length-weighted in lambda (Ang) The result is 0.88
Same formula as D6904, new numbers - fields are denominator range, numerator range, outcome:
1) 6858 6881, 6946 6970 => 0.92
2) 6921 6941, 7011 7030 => 1.06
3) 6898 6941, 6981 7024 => 0.99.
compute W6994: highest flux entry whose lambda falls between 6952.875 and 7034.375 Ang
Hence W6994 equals 6.42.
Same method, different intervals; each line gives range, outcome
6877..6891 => 6.26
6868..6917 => 6.69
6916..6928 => 6.14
